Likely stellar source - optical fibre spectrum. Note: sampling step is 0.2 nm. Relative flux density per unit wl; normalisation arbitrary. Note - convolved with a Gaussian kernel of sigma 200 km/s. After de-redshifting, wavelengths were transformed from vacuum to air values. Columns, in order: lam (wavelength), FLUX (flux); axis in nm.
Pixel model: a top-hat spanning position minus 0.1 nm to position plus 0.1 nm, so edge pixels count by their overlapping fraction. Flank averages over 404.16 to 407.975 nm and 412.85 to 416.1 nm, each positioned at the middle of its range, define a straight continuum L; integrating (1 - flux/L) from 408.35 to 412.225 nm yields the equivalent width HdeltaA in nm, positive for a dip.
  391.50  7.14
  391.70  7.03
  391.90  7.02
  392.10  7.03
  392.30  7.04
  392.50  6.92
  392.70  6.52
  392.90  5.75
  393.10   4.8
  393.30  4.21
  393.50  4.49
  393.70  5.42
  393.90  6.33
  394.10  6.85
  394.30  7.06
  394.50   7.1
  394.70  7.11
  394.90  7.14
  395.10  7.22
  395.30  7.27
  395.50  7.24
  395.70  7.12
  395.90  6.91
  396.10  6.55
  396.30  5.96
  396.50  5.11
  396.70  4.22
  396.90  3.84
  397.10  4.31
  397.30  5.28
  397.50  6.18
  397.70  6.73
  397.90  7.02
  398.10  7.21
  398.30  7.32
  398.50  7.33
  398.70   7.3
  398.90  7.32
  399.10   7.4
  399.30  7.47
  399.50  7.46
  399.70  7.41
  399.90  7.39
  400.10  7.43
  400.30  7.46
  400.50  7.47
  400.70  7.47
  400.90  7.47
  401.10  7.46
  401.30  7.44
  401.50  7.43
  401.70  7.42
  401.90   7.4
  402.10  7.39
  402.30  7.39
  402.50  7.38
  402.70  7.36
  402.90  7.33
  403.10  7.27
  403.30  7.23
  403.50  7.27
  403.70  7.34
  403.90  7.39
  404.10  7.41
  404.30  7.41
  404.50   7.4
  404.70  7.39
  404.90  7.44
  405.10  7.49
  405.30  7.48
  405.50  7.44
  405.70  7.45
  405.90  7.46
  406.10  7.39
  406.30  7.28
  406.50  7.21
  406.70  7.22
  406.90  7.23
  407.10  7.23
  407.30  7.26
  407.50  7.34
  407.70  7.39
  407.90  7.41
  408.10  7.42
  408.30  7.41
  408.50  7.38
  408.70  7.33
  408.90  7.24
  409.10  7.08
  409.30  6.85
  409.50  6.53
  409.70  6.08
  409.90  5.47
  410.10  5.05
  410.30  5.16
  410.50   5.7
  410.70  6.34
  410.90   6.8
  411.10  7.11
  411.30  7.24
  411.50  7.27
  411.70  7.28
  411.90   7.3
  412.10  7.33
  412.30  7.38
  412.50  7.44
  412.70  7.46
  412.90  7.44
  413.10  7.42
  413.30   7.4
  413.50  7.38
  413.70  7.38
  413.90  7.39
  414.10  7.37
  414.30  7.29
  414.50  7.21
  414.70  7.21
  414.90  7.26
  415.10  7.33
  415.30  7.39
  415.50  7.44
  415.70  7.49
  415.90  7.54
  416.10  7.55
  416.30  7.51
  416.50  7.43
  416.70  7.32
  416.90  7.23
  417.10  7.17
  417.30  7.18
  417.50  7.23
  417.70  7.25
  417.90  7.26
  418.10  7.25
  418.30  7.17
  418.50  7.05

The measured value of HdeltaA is 0.37 nm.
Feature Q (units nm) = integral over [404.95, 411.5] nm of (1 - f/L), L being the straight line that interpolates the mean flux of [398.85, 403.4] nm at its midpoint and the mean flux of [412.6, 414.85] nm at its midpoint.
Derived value 0.37 nm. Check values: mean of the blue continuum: 7.4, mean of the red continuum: 7.36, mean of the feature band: 6.96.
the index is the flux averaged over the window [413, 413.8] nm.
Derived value 7.4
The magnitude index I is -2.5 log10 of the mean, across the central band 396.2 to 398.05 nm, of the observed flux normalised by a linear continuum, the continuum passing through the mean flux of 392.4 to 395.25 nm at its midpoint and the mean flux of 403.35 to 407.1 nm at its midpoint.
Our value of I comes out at 0.20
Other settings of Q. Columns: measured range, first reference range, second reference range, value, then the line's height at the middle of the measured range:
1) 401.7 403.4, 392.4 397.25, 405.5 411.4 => -0.211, 6.54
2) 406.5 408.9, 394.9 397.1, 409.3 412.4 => -0.323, 6.45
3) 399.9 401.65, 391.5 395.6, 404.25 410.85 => -0.181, 6.75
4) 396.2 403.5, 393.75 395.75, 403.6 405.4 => 0.334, 7.22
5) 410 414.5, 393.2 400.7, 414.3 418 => 0.112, 7.18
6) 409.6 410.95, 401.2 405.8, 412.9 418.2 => 0.293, 7.36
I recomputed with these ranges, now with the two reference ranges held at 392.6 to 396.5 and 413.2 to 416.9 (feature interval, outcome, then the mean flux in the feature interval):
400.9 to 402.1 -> -0.11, 7.43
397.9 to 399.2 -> -0.12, 7.29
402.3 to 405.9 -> -0.09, 7.38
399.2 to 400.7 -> -0.13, 7.44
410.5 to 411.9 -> 0.04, 6.93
